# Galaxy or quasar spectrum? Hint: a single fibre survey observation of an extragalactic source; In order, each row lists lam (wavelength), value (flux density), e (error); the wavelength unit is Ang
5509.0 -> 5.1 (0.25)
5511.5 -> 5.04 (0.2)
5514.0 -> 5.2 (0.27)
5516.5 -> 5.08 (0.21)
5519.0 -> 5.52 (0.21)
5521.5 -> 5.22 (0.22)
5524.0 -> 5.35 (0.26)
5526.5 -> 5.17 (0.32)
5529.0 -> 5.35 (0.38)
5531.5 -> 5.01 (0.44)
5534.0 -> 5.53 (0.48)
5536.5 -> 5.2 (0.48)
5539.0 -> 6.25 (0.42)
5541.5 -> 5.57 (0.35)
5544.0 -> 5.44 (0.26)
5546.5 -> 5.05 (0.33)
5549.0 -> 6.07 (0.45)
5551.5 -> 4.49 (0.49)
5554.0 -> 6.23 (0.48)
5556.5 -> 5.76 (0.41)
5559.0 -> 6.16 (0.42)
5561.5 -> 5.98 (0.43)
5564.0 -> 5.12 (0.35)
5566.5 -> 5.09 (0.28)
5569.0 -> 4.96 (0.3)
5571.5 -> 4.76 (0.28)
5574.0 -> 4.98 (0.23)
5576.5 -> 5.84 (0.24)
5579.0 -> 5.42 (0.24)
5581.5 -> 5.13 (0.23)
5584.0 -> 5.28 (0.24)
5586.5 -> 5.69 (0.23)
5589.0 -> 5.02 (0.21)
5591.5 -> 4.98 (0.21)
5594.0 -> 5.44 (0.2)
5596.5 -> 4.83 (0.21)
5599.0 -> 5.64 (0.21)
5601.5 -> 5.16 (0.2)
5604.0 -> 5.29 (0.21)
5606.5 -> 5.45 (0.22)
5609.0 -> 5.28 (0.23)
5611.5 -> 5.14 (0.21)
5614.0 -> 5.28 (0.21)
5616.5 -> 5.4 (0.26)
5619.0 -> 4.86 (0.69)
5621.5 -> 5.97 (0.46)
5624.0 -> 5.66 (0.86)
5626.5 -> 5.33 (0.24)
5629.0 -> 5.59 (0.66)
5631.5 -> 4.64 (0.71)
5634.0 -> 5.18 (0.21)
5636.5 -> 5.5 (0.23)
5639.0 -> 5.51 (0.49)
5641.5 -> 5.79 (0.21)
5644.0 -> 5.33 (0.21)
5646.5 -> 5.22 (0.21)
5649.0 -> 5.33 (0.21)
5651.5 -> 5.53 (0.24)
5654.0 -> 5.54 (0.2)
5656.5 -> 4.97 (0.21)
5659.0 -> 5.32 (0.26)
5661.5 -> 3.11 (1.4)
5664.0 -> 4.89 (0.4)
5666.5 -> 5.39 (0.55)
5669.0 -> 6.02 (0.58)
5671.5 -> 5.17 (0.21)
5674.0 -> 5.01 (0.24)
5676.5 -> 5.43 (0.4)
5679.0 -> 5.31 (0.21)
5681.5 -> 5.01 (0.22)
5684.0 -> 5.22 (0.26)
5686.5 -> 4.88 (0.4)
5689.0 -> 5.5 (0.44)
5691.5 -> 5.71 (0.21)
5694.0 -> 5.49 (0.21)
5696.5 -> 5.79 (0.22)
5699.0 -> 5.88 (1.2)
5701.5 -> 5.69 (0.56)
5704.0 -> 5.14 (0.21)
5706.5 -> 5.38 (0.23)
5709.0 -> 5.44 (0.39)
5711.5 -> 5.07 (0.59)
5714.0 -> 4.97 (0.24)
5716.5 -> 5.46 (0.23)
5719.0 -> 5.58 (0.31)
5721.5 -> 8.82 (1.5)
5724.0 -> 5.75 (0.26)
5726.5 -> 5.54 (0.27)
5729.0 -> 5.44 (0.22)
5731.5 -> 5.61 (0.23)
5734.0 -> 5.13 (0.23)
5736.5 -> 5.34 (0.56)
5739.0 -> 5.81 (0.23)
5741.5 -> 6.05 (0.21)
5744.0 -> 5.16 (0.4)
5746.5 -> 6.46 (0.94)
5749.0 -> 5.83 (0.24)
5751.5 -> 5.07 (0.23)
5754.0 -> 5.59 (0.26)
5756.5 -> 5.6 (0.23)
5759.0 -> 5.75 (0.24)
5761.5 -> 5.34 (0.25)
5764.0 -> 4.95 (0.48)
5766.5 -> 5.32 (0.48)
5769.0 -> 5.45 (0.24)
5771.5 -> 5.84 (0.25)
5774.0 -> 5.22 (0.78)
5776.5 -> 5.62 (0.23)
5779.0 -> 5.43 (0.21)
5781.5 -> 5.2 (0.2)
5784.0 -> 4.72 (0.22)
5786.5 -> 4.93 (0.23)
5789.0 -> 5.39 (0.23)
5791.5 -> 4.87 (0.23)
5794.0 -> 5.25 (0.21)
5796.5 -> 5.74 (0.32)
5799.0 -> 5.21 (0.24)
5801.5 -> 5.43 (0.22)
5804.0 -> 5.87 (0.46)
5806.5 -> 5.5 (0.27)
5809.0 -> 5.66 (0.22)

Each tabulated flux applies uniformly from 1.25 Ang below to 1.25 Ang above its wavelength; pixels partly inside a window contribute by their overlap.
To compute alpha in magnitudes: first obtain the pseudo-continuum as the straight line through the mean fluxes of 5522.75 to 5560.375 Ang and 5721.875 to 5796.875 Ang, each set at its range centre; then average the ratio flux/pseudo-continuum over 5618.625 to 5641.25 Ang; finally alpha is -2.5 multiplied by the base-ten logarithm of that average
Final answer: 0.02 mag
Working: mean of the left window 5.51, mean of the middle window 5.4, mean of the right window 5.48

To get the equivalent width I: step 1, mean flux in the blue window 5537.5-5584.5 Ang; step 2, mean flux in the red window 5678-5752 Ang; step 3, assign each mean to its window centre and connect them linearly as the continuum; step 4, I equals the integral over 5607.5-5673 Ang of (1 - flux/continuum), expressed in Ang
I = 3.0 Ang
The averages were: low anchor 5.45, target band 5.27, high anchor 5.59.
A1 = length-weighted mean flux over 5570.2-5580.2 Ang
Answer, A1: 5.25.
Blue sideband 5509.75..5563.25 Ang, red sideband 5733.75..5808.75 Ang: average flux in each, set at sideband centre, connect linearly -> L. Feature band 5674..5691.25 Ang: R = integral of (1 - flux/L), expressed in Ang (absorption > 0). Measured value 0.7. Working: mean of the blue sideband 5.45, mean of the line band 5.24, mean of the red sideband 5.44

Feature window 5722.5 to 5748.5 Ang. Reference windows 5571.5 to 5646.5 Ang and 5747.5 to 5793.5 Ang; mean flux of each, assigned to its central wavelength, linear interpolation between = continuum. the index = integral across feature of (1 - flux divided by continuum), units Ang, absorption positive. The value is -1.6 Ang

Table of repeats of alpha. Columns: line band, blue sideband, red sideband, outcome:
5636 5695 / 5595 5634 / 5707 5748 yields 0.05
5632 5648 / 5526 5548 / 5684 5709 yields 0.01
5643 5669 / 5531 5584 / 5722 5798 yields 0.07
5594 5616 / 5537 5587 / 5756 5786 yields 0.03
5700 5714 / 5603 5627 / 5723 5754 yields 0.04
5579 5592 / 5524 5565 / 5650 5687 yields 0.03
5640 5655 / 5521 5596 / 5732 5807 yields -0.01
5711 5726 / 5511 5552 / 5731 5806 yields -0.10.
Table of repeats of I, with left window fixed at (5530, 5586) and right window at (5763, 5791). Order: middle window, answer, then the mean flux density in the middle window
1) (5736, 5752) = -1.3 Ang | 5.72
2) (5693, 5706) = -0.6 Ang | 5.59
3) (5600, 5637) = 0.5 Ang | 5.31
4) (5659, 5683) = 1.3 Ang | 5.05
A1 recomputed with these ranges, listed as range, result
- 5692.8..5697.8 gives 5.64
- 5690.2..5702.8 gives 5.71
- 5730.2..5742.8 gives 5.59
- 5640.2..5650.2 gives 5.42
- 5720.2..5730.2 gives 6.39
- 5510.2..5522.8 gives 5.21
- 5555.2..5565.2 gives 5.76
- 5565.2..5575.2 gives 4.95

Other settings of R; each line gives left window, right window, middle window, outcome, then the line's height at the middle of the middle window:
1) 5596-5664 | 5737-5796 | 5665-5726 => -2.34 Ang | 5.34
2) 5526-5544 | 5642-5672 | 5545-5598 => 0.18 Ang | 5.37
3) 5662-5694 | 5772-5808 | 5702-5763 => -4.02 Ang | 5.29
